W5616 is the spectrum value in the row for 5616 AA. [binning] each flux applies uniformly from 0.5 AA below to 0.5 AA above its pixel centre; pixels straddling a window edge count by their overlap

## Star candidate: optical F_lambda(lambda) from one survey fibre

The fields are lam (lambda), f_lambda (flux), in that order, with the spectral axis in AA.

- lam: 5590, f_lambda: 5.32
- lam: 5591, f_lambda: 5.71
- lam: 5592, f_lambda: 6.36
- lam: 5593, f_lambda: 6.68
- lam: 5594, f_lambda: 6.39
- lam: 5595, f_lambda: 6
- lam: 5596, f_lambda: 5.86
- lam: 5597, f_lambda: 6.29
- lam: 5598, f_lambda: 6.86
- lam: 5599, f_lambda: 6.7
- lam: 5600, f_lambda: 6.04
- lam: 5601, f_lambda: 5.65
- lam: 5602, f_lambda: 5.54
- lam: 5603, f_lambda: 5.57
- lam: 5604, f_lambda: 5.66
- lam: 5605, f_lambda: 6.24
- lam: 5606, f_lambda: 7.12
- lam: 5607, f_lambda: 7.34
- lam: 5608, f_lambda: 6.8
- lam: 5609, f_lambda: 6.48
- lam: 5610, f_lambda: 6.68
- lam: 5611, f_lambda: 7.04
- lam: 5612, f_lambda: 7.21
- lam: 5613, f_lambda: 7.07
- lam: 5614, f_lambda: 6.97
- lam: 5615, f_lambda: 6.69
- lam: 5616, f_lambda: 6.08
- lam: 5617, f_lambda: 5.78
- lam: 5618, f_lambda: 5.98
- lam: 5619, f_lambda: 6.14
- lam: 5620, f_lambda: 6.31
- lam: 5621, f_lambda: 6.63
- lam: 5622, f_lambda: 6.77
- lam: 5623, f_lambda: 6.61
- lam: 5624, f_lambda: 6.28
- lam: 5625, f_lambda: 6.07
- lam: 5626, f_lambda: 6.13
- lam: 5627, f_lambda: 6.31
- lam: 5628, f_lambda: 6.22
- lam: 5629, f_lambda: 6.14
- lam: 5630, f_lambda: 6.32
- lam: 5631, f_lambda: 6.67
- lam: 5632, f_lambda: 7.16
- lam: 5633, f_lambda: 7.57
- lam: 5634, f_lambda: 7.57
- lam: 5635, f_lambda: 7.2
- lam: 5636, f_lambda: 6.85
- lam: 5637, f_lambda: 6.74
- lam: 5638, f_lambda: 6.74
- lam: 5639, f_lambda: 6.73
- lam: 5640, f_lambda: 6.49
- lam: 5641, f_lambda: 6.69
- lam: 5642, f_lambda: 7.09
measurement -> 6.08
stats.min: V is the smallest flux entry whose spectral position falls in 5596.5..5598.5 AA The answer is 6.29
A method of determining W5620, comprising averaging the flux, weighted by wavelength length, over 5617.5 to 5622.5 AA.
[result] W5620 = 6.37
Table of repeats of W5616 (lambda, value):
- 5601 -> 5.65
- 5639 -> 6.73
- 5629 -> 6.14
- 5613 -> 7.07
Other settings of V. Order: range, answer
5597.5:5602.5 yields 5.54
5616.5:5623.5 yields 5.78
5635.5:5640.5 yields 6.49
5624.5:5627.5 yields 6.07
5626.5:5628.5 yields 6.22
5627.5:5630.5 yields 6.14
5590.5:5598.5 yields 5.71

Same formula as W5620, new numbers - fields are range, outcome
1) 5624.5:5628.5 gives 6.18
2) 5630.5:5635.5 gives 7.23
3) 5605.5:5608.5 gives 7.09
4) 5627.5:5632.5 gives 6.5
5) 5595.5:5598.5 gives 6.34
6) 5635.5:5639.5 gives 6.76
